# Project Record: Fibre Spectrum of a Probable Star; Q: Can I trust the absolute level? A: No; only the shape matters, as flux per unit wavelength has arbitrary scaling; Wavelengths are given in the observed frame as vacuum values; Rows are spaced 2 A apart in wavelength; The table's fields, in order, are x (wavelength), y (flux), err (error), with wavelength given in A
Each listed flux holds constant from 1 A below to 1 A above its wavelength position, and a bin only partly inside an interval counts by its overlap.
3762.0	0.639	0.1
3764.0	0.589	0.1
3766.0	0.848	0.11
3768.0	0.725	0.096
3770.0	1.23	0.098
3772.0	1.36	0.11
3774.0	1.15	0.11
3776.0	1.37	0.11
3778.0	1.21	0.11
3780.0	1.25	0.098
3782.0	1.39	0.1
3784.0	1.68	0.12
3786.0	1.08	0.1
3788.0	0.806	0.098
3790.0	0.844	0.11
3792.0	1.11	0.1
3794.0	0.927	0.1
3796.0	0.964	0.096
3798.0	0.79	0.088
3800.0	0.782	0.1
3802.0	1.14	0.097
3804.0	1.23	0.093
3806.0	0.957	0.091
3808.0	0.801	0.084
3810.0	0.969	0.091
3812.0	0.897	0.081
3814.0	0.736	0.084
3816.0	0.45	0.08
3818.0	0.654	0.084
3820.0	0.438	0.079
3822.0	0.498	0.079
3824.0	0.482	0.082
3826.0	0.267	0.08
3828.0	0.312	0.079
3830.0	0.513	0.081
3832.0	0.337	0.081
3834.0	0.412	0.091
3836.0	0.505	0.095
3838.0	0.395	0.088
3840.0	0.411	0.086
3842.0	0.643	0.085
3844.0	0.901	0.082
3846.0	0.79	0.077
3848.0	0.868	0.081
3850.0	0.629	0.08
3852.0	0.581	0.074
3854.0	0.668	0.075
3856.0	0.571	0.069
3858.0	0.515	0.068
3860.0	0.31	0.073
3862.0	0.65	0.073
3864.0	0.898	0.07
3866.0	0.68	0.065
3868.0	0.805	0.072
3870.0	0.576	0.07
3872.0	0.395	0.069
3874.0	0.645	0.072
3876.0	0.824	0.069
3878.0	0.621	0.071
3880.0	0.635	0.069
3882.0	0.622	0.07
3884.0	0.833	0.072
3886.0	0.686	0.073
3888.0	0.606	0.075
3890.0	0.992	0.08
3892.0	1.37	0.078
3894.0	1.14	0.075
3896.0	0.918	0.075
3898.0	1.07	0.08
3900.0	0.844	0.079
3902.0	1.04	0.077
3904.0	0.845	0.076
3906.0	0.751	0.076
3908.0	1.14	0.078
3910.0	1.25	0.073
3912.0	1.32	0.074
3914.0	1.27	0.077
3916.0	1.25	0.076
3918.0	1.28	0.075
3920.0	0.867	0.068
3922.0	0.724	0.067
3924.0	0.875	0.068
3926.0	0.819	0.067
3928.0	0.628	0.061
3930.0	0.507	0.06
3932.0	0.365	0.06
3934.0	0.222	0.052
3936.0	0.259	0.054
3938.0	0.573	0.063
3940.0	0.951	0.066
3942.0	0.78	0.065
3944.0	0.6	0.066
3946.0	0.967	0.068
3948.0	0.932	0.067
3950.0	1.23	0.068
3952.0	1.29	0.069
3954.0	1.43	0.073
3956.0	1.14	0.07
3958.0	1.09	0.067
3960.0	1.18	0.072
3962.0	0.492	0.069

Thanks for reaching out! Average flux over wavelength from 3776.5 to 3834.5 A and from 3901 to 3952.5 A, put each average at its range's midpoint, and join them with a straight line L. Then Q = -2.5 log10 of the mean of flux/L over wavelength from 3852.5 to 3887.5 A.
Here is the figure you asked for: 0.31 mag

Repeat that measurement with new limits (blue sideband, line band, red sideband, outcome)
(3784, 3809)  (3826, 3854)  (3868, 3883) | 0.37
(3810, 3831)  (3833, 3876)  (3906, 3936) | 0.07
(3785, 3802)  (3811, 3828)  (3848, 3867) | 0.44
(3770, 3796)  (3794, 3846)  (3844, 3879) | 0.38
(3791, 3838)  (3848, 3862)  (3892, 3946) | 0.30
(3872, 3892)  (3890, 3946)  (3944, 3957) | 0.04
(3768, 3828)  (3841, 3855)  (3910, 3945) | 0.21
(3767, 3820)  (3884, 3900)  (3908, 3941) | -0.09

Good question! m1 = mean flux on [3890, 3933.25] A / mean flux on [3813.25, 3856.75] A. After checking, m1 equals 1.8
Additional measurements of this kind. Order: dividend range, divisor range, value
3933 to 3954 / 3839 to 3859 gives 1.23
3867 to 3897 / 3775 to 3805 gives 0.70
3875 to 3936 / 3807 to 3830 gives 1.47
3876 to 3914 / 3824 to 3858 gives 1.71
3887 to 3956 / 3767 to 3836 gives 1.06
